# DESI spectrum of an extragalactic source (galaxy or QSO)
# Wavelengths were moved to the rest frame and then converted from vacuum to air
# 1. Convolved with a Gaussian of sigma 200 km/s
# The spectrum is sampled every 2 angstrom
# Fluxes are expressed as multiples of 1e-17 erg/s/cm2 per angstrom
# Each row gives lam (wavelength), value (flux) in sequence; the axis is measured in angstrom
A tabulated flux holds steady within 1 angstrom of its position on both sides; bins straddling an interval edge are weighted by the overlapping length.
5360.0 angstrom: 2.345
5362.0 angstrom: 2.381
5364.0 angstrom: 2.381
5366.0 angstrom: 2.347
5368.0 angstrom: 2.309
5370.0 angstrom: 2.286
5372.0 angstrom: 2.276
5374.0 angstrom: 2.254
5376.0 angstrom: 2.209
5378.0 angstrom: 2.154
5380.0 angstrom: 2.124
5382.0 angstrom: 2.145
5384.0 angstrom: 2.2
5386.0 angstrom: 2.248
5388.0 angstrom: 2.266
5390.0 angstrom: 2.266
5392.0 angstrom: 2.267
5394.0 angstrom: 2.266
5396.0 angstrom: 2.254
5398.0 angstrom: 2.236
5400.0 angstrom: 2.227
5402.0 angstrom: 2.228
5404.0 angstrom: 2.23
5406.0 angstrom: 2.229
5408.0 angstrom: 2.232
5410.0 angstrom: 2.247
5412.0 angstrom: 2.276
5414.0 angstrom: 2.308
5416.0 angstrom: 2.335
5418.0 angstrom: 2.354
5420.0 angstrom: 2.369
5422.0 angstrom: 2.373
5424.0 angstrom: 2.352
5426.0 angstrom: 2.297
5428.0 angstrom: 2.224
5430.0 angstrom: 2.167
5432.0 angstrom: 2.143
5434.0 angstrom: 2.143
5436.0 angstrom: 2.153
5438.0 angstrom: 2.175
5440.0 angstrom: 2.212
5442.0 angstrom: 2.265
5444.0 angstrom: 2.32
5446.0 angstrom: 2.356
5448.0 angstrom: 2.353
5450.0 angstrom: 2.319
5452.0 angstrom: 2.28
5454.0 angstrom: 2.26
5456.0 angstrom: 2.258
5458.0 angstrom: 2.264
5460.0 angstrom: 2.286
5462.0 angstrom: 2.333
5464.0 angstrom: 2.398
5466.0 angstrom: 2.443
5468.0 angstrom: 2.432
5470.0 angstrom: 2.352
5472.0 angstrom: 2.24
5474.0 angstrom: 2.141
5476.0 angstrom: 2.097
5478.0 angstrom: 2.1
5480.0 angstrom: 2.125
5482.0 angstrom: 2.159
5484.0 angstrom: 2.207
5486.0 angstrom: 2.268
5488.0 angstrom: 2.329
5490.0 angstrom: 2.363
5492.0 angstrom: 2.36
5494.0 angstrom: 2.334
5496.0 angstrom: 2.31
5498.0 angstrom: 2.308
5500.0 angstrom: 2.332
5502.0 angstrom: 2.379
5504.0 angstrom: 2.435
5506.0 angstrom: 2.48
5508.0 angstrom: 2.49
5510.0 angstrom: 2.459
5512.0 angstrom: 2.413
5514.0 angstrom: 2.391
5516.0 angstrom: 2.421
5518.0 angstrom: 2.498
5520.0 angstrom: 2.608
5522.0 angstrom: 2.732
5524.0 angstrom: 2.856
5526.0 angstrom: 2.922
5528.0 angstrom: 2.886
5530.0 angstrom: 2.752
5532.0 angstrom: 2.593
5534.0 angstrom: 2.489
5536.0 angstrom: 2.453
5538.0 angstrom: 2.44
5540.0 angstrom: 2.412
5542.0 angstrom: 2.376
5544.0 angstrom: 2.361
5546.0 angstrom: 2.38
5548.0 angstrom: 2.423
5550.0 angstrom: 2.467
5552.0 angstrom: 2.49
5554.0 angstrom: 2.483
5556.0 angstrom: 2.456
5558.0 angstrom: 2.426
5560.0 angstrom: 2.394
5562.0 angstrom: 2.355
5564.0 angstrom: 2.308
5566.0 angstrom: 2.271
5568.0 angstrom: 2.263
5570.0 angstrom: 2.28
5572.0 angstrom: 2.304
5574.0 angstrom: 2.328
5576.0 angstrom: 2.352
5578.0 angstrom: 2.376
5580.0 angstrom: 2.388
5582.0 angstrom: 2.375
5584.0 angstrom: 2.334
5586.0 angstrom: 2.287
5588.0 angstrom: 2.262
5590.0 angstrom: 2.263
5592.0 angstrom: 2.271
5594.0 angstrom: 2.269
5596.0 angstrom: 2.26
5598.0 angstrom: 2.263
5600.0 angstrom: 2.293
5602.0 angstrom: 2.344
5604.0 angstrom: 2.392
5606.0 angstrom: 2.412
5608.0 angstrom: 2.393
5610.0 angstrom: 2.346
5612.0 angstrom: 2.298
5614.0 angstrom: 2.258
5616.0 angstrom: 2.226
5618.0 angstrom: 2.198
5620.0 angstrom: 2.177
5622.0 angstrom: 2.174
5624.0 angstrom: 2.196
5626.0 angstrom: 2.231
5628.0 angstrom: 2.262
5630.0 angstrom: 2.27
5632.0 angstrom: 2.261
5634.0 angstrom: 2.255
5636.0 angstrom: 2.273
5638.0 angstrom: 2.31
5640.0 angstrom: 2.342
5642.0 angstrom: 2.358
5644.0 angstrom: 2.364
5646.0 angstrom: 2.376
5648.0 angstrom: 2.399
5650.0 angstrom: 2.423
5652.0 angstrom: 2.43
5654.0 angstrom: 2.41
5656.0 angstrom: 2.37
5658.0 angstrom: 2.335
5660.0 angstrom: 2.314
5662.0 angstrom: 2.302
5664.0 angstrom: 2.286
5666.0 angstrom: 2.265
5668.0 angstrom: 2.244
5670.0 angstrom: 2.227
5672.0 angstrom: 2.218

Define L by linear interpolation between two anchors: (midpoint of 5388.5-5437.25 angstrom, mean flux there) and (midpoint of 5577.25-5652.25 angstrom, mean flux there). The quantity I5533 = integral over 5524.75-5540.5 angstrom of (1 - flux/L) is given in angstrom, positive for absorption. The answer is -2.4 angstrom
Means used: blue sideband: 2.26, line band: 2.63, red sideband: 2.3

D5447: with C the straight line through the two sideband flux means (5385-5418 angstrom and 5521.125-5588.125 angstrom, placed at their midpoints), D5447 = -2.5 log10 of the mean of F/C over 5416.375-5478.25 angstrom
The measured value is 0.02 mag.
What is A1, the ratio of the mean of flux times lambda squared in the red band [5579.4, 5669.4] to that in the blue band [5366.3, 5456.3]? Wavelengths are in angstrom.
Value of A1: 1.10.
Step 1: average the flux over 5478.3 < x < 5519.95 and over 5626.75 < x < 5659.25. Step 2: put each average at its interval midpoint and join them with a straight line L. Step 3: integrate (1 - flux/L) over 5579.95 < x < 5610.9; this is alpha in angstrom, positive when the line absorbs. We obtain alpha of 0.3 angstrom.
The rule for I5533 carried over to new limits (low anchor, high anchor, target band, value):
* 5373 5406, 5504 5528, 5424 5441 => 1.05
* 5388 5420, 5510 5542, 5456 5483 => 1.94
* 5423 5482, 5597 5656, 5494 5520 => -1.62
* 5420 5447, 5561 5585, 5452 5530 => -3.66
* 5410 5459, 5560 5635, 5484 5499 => -0.24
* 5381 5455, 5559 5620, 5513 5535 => -3.45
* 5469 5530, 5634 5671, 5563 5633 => 2.01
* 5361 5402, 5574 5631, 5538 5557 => -1.21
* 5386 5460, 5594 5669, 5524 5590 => -4.07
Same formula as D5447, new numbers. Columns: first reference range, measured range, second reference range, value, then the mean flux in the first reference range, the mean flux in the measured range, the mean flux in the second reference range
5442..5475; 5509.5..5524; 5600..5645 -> -0.10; 2.31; 2.53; 2.29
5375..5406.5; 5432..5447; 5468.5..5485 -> -0.01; 2.22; 2.23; 2.19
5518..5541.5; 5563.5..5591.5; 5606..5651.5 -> 0.07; 2.64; 2.31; 2.29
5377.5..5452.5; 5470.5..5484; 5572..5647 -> 0.05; 2.25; 2.16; 2.3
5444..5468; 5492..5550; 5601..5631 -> -0.08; 2.33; 2.49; 2.28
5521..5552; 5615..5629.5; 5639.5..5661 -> 0.10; 2.57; 2.21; 2.38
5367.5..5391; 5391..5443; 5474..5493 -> -0.01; 2.23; 2.25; 2.22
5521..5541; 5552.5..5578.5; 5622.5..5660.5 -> 0.09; 2.65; 2.36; 2.32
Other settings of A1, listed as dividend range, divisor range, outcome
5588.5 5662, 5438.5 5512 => 1.05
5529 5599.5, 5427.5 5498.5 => 1.09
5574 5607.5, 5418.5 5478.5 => 1.08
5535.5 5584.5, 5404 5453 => 1.10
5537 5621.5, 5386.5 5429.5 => 1.09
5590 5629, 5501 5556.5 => 0.93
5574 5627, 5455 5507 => 1.04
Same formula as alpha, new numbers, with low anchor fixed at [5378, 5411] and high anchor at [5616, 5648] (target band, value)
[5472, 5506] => -0.4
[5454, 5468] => -0.6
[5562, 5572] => -0.1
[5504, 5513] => -0.8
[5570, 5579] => -0.3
